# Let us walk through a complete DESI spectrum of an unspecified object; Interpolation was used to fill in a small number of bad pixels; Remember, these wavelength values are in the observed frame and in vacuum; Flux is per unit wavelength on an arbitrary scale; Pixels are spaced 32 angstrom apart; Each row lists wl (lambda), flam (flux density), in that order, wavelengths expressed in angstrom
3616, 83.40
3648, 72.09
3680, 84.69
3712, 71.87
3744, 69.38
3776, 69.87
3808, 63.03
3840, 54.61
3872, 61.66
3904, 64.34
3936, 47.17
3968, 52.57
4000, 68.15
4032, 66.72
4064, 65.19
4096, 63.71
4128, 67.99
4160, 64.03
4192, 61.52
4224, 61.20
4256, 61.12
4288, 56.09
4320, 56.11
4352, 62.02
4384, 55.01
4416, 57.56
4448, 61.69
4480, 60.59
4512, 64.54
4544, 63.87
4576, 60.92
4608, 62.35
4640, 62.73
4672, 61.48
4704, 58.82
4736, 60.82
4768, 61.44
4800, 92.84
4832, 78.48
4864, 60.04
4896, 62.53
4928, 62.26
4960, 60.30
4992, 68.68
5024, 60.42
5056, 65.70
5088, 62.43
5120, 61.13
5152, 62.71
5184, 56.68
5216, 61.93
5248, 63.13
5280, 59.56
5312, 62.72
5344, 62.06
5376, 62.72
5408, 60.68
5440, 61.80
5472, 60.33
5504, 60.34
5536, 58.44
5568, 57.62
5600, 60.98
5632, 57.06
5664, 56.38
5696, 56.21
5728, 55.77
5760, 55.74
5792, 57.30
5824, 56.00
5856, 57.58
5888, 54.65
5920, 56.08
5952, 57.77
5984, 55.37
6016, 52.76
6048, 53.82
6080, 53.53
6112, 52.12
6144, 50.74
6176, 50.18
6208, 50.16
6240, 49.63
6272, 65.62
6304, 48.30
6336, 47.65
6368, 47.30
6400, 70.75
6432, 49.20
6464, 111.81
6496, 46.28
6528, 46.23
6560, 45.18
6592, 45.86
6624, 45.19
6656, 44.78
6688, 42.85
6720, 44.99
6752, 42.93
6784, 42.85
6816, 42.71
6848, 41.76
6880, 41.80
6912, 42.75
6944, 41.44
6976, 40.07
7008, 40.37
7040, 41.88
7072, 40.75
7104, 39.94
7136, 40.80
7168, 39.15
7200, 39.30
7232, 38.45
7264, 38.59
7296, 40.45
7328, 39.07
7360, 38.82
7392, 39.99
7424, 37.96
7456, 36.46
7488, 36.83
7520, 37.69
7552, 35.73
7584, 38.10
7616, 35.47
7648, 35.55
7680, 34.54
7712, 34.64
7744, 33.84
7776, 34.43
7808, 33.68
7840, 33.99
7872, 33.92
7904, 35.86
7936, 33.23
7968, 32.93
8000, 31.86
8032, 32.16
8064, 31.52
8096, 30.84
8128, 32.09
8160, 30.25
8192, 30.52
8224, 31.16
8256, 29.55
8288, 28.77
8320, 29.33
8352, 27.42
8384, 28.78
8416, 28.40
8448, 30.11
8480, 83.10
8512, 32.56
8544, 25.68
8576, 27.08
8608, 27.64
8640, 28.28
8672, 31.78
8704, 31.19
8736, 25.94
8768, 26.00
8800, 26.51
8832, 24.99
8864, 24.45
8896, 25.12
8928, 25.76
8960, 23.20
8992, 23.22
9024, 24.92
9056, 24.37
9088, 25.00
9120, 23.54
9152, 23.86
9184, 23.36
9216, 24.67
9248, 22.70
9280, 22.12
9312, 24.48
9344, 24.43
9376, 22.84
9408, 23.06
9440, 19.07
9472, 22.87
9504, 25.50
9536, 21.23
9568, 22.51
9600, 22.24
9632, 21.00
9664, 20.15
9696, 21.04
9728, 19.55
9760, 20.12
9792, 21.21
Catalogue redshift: 0.29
